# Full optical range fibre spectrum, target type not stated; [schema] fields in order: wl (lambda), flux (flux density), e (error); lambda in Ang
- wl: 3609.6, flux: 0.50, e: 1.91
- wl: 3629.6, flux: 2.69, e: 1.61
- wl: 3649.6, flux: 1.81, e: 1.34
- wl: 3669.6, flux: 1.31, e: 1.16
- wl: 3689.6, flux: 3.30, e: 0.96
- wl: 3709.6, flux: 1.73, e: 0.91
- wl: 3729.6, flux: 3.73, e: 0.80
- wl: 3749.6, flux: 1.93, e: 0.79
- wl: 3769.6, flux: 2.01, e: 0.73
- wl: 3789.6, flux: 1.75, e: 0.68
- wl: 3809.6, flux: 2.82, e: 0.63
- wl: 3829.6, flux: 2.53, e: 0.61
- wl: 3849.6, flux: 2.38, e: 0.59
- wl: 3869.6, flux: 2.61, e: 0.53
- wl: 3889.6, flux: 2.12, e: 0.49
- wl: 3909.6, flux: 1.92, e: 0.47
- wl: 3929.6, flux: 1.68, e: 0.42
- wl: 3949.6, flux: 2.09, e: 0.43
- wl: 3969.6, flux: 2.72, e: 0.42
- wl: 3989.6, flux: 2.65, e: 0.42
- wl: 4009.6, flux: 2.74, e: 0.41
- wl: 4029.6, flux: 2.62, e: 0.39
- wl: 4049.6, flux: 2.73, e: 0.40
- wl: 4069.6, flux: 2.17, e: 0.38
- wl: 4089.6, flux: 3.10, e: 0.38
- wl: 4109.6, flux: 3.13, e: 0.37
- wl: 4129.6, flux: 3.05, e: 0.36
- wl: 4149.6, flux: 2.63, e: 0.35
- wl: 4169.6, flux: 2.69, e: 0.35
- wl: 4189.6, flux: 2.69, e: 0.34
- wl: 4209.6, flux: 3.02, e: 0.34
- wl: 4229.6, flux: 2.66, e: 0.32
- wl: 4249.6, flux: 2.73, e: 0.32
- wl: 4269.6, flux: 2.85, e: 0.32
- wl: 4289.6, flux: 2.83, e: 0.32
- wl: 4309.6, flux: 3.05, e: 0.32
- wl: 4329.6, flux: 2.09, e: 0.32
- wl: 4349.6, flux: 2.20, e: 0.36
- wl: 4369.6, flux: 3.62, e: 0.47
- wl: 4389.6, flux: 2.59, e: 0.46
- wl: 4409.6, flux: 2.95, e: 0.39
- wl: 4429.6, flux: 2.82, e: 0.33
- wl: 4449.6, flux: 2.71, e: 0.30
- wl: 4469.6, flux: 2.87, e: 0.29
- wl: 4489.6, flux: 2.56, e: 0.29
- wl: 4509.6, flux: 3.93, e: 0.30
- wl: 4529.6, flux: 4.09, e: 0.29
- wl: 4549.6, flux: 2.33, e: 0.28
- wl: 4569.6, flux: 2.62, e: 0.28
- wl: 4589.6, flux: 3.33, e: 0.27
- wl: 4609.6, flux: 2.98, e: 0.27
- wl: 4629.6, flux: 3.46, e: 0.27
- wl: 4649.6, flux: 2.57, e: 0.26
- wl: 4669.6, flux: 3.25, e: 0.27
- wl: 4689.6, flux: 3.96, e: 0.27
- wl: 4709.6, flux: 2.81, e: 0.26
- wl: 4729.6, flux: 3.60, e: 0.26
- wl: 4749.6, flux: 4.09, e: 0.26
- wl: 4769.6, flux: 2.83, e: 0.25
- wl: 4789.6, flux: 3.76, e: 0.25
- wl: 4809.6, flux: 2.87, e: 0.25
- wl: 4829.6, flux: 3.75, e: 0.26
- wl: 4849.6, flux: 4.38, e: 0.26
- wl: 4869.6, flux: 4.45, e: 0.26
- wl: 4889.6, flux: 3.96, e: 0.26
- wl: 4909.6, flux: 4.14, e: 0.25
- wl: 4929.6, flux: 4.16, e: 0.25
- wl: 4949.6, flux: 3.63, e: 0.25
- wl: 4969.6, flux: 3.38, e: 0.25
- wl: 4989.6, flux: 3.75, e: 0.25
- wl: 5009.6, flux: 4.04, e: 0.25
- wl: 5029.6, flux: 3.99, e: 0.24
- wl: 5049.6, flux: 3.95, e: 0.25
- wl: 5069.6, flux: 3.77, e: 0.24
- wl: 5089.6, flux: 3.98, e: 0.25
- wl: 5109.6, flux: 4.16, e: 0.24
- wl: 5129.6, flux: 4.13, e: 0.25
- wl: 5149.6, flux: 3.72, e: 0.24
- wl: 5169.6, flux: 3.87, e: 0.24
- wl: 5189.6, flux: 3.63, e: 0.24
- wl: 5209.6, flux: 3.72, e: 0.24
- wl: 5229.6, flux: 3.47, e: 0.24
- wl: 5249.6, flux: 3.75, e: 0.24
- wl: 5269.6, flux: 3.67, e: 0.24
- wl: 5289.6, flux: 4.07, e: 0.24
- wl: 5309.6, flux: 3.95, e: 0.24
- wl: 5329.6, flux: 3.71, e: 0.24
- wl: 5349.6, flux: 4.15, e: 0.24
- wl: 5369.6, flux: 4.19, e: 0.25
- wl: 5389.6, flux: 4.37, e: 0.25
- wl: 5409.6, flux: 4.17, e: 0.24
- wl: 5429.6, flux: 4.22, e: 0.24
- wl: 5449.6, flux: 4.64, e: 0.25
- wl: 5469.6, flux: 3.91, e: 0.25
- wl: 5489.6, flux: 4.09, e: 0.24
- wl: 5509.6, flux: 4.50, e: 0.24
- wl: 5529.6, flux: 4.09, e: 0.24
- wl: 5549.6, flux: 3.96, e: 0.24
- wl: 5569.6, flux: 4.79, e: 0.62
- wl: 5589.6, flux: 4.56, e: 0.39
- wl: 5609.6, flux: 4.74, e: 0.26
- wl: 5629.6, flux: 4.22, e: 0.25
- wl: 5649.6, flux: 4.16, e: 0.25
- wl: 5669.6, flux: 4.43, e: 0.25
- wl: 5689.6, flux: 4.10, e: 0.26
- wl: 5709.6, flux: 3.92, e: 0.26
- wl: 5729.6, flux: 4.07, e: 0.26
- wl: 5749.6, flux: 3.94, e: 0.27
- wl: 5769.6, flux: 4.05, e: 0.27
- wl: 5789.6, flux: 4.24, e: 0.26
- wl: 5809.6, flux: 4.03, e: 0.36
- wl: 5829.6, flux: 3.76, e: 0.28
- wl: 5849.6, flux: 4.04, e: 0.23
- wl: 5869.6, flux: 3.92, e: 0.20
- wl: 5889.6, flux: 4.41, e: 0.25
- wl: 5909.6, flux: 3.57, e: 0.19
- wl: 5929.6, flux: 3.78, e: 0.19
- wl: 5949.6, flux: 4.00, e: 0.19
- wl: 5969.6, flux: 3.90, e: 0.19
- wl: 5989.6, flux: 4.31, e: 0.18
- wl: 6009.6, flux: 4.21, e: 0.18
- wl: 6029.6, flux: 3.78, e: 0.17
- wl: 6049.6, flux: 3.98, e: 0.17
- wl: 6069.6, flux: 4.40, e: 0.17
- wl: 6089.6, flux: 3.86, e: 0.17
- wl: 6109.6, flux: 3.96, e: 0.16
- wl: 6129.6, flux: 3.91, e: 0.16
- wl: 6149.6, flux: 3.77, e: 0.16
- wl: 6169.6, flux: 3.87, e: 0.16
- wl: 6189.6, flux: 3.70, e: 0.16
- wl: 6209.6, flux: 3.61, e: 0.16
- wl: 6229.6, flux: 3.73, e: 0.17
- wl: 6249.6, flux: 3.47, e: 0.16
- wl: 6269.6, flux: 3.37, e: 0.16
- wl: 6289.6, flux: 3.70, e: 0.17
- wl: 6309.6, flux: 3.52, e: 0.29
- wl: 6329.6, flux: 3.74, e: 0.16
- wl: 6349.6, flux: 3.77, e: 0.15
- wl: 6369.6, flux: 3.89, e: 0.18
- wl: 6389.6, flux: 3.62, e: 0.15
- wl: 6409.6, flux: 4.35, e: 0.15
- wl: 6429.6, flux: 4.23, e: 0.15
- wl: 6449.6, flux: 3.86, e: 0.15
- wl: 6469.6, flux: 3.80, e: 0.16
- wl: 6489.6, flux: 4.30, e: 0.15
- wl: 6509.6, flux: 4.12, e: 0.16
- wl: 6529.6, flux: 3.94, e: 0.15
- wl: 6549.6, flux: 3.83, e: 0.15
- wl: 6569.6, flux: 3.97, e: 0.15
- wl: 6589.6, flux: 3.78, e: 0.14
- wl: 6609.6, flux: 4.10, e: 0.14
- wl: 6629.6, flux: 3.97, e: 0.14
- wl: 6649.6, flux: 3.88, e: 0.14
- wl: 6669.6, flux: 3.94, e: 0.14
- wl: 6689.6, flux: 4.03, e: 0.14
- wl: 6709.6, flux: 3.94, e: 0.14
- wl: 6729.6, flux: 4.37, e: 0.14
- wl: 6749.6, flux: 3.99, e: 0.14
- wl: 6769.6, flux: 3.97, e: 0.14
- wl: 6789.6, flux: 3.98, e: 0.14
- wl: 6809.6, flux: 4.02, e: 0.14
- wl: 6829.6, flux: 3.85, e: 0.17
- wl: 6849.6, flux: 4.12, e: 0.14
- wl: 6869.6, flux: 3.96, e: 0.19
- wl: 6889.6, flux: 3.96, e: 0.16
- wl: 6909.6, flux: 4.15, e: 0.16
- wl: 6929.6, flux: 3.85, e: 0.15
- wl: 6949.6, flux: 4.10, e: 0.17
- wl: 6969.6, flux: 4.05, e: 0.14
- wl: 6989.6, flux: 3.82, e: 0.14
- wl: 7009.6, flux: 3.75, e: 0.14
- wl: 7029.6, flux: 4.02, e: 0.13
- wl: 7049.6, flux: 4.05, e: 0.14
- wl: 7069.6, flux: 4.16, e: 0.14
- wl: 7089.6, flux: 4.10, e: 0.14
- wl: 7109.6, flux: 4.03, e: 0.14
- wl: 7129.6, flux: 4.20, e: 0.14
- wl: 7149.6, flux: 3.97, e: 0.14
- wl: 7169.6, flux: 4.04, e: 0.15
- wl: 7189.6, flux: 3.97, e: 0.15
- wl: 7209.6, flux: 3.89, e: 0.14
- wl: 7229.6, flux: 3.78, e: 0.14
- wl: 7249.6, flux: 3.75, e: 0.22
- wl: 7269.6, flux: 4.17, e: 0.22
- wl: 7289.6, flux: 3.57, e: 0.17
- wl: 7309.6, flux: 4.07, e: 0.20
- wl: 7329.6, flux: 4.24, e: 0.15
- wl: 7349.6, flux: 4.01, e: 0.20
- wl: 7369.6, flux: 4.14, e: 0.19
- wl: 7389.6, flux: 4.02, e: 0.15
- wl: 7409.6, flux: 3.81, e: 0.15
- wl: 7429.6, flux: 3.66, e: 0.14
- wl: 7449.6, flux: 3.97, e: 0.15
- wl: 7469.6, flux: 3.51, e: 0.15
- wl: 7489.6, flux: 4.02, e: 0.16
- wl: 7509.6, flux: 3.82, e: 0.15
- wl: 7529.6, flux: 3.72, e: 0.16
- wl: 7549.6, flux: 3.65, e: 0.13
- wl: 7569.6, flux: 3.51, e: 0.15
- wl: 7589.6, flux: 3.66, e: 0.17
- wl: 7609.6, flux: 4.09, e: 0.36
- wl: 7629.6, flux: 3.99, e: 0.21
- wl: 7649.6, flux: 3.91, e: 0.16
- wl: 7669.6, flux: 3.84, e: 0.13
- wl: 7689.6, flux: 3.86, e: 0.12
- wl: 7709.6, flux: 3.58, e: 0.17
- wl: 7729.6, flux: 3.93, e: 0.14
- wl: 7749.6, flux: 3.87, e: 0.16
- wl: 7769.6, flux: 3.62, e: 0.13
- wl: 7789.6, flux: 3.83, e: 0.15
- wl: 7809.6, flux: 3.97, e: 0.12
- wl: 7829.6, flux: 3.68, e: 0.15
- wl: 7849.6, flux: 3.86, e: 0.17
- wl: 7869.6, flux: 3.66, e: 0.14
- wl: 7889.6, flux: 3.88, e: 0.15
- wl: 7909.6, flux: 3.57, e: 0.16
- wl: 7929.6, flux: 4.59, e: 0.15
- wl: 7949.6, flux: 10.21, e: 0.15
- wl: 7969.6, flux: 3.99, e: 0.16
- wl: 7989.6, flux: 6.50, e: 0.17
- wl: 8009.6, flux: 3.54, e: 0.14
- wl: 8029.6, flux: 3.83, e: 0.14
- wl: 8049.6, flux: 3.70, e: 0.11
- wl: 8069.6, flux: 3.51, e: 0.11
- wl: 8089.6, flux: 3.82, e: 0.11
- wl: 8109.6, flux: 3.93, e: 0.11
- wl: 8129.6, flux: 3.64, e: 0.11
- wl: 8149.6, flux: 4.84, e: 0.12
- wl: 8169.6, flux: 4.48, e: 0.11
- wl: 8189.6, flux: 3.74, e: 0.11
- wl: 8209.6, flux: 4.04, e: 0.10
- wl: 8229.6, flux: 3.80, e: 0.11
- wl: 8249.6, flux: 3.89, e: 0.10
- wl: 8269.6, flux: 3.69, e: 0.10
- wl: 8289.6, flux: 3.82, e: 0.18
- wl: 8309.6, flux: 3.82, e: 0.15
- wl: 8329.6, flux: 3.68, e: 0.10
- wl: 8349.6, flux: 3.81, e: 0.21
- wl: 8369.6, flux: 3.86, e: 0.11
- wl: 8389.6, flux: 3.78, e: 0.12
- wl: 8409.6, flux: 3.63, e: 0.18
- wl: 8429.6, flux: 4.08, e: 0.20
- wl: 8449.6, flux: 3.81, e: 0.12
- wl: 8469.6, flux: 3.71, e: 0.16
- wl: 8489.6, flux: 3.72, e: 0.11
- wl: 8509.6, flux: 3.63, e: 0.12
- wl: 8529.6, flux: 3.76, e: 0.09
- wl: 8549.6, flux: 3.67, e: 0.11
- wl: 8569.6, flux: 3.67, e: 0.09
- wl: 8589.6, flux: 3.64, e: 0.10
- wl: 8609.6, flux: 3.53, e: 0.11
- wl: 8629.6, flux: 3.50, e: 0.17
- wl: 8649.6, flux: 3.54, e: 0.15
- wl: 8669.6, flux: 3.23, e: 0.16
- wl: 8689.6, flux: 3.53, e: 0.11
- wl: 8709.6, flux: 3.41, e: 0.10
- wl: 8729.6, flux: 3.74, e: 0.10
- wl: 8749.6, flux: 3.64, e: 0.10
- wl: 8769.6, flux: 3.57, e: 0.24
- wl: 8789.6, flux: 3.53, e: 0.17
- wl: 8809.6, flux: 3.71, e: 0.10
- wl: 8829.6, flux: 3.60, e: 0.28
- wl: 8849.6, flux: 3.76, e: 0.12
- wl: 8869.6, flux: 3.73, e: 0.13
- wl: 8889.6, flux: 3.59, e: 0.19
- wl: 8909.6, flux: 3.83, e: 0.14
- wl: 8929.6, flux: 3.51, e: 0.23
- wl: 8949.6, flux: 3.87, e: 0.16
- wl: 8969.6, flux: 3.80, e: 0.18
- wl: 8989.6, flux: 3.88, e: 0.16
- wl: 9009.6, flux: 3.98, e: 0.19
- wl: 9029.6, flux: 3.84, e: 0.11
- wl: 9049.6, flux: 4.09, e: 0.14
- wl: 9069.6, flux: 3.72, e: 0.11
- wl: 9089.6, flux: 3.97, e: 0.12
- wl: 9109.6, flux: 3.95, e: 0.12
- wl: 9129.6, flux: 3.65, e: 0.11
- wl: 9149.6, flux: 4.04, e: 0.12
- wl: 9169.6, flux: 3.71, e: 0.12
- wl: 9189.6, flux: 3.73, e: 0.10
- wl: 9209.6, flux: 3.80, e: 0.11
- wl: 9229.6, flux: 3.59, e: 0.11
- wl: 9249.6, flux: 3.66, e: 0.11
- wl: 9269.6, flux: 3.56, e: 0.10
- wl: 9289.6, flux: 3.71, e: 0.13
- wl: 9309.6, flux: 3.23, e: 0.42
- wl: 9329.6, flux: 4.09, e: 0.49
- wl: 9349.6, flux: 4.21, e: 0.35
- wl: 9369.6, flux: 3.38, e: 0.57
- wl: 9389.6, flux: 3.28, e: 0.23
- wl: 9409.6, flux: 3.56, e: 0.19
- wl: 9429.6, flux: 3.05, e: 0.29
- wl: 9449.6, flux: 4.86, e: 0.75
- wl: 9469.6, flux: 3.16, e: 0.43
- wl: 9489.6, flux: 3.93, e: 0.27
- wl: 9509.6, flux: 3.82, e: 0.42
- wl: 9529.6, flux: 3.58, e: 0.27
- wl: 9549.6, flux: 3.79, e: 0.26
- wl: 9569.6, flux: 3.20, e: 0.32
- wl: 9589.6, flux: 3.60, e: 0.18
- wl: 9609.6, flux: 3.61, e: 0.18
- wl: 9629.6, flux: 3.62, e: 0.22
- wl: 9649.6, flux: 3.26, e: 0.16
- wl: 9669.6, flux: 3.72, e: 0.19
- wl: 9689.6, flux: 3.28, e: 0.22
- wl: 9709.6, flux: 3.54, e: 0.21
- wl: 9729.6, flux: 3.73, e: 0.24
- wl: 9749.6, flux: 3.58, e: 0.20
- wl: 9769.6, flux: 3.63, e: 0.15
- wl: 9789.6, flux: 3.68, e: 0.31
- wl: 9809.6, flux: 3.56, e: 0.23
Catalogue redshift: 0.212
